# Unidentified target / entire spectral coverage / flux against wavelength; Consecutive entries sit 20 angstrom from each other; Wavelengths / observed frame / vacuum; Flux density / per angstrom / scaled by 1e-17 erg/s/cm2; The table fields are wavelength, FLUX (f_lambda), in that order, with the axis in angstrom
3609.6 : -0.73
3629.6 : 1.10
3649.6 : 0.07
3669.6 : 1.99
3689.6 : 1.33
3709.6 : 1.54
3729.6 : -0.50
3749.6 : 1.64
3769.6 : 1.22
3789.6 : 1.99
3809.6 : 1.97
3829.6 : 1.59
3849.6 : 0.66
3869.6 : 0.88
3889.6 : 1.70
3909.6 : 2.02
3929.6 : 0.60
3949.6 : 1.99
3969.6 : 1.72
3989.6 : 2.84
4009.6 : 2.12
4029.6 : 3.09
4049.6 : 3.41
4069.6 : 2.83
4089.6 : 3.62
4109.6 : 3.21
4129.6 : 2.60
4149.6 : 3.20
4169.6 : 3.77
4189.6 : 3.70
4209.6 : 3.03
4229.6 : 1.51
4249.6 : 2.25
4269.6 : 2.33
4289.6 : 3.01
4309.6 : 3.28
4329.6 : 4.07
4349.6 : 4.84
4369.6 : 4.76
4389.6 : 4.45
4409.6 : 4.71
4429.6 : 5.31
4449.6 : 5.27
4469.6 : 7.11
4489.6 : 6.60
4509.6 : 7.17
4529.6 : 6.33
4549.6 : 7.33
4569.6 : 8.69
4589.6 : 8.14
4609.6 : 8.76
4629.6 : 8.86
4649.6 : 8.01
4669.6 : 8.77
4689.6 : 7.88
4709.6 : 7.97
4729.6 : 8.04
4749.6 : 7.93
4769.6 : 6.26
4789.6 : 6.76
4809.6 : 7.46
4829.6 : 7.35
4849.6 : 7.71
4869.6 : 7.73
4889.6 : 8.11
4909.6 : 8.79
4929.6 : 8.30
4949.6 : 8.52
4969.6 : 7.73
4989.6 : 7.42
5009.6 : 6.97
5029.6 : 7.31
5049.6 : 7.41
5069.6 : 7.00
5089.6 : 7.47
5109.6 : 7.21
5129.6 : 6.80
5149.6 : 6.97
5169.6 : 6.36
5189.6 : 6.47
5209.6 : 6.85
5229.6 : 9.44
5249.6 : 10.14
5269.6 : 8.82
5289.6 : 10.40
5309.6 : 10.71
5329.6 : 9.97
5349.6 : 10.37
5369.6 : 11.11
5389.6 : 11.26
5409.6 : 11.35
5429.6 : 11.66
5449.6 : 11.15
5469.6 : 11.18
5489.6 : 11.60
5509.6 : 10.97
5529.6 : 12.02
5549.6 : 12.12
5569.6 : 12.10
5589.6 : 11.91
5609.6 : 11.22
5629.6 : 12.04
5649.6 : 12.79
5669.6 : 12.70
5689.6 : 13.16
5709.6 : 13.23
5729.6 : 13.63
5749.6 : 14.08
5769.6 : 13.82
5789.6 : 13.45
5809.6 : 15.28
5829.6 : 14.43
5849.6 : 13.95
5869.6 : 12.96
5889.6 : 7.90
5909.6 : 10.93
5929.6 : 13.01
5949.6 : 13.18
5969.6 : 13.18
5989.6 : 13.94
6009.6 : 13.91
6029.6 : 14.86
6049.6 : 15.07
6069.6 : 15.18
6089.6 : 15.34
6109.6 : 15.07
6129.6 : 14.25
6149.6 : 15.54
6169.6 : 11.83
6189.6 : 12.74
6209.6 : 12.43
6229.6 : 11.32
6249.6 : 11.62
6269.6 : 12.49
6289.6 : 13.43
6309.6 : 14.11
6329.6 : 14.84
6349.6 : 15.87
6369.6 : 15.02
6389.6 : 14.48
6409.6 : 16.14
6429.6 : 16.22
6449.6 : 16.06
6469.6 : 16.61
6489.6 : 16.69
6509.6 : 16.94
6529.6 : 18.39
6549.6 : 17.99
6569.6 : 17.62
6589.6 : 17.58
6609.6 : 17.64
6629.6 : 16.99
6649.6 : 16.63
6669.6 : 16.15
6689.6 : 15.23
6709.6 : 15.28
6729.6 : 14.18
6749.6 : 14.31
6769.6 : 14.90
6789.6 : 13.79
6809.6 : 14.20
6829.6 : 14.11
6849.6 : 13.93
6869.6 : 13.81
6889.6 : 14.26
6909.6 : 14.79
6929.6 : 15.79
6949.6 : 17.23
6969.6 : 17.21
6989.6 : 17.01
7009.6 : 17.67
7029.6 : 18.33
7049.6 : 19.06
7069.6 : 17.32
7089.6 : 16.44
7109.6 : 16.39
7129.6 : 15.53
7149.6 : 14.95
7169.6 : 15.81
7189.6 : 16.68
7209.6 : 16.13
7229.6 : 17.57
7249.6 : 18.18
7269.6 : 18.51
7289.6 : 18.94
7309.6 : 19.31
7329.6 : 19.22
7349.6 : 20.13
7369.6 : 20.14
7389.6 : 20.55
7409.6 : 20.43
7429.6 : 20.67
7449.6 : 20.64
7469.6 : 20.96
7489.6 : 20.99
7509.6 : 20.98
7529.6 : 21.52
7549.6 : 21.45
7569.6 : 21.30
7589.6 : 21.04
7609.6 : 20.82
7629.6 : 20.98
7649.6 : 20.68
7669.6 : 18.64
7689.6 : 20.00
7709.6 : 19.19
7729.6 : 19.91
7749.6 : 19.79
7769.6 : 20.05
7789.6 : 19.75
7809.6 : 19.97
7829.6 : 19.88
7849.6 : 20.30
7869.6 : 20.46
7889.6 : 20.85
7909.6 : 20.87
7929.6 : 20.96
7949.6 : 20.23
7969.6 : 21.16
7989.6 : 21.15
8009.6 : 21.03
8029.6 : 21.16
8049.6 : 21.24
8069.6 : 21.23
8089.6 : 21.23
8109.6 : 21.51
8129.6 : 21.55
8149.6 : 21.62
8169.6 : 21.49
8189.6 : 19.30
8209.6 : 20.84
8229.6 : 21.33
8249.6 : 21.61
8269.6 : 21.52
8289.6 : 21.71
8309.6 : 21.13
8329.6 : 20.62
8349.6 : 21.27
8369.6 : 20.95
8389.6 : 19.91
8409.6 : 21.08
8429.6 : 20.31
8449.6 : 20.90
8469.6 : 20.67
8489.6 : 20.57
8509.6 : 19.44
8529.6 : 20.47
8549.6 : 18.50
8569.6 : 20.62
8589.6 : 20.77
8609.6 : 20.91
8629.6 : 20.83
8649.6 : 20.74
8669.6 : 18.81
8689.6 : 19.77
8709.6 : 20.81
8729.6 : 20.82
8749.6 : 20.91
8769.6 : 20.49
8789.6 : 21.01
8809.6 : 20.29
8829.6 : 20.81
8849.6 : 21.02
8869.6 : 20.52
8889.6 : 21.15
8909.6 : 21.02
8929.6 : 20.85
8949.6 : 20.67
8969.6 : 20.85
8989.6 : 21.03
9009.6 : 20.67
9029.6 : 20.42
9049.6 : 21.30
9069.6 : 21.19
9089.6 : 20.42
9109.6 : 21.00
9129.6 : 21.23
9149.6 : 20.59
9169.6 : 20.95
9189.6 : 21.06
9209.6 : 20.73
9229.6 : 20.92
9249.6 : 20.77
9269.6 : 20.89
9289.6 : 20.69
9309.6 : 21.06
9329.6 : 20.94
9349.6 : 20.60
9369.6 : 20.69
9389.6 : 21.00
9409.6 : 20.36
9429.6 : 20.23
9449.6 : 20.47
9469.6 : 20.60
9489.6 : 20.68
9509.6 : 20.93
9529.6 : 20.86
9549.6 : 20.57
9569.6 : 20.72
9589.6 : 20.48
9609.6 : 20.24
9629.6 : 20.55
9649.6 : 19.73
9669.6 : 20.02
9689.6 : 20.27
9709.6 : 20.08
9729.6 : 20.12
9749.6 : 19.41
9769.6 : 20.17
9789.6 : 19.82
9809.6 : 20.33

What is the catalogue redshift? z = 0.000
